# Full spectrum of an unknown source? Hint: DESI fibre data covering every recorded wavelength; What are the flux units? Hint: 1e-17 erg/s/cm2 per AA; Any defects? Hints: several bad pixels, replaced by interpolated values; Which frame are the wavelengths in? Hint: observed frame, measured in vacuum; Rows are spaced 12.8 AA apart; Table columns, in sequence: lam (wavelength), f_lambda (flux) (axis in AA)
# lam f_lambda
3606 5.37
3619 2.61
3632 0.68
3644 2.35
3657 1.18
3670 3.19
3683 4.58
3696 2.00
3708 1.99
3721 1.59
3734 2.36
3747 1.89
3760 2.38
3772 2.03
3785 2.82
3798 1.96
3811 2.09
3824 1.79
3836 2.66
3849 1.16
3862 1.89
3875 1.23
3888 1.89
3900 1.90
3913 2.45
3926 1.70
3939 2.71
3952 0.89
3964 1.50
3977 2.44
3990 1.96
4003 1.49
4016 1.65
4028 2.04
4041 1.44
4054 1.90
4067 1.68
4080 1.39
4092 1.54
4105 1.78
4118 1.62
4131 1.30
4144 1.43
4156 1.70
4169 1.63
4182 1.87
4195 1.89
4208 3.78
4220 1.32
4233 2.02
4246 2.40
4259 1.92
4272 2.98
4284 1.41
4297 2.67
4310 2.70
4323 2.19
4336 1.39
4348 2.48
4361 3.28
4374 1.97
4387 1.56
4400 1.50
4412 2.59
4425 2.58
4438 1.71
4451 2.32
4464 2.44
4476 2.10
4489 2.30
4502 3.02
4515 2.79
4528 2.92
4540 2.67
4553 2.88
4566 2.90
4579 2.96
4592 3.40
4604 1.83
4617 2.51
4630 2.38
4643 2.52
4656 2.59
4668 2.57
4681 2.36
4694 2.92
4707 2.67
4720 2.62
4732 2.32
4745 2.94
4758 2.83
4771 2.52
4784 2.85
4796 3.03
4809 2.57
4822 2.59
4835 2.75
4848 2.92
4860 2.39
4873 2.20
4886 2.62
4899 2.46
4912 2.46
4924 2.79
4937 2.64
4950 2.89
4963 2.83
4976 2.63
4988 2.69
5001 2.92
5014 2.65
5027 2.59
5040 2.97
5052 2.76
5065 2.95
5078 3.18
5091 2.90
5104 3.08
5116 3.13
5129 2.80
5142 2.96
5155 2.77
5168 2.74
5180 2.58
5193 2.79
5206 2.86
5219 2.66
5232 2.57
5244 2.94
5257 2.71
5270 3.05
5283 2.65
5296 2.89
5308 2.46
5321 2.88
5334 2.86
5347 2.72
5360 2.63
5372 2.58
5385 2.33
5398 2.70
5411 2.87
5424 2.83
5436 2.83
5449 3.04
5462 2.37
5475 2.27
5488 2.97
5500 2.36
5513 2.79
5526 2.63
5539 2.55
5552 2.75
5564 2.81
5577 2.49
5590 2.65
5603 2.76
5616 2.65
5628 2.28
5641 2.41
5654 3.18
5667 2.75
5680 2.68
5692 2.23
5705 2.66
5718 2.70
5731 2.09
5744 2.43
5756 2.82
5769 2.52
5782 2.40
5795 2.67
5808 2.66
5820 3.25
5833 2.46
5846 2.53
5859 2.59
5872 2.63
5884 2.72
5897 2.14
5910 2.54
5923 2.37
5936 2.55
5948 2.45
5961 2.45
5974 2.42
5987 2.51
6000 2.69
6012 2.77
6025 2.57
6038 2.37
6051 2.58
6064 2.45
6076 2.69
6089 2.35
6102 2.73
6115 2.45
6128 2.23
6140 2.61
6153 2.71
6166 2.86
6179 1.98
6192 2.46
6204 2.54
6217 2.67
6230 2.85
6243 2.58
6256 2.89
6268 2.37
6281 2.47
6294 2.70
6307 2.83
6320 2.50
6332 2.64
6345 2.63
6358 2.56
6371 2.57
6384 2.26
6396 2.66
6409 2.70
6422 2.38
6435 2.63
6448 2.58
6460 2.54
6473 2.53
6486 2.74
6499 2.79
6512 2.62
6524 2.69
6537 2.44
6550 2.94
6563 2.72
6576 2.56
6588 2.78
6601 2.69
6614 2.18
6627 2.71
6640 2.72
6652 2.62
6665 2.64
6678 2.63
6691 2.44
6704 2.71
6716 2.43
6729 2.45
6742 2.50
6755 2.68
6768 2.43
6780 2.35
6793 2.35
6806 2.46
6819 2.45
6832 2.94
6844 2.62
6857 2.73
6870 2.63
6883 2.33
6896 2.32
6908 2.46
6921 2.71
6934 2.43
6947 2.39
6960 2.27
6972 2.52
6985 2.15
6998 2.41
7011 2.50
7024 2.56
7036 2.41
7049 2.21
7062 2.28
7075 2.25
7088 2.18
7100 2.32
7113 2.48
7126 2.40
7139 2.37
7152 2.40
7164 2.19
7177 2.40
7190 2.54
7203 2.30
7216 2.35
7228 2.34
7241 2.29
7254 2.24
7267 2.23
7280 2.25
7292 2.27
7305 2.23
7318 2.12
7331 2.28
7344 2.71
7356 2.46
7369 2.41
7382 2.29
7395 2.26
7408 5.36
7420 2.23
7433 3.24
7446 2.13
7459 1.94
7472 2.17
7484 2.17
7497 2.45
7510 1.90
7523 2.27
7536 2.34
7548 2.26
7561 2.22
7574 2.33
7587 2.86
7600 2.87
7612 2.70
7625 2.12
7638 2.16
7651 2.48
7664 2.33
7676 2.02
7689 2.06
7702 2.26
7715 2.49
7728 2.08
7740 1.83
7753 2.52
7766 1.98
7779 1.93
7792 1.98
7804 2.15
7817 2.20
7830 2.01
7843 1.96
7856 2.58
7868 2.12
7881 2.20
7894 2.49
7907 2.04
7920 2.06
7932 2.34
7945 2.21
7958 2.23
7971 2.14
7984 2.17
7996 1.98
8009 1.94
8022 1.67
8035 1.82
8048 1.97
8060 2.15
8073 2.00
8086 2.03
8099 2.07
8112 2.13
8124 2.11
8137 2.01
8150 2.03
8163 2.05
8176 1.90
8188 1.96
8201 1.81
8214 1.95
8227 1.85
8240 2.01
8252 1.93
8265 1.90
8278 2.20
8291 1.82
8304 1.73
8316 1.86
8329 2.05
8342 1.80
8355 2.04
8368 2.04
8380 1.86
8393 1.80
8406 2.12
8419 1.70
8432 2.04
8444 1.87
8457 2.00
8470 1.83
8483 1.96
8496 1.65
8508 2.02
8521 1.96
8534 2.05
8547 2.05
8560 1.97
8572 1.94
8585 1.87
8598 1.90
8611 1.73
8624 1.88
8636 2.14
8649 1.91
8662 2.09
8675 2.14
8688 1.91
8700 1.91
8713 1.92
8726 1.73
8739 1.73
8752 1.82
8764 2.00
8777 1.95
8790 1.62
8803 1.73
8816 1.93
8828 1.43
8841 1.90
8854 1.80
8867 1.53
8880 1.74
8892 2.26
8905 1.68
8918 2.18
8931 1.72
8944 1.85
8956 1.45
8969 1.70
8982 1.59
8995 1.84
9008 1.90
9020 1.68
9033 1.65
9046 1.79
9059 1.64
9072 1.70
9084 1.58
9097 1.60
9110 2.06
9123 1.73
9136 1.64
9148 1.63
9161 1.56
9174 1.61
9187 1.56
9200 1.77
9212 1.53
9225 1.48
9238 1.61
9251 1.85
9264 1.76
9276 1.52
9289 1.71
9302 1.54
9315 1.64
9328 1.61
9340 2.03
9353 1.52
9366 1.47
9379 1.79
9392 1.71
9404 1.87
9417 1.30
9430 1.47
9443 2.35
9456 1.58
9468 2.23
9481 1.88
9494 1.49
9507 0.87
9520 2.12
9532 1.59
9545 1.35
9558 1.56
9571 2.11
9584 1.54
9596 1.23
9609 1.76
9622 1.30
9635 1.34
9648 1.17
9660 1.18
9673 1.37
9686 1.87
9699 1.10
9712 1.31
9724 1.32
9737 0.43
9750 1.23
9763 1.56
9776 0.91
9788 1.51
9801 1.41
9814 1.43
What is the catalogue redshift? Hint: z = 0.13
